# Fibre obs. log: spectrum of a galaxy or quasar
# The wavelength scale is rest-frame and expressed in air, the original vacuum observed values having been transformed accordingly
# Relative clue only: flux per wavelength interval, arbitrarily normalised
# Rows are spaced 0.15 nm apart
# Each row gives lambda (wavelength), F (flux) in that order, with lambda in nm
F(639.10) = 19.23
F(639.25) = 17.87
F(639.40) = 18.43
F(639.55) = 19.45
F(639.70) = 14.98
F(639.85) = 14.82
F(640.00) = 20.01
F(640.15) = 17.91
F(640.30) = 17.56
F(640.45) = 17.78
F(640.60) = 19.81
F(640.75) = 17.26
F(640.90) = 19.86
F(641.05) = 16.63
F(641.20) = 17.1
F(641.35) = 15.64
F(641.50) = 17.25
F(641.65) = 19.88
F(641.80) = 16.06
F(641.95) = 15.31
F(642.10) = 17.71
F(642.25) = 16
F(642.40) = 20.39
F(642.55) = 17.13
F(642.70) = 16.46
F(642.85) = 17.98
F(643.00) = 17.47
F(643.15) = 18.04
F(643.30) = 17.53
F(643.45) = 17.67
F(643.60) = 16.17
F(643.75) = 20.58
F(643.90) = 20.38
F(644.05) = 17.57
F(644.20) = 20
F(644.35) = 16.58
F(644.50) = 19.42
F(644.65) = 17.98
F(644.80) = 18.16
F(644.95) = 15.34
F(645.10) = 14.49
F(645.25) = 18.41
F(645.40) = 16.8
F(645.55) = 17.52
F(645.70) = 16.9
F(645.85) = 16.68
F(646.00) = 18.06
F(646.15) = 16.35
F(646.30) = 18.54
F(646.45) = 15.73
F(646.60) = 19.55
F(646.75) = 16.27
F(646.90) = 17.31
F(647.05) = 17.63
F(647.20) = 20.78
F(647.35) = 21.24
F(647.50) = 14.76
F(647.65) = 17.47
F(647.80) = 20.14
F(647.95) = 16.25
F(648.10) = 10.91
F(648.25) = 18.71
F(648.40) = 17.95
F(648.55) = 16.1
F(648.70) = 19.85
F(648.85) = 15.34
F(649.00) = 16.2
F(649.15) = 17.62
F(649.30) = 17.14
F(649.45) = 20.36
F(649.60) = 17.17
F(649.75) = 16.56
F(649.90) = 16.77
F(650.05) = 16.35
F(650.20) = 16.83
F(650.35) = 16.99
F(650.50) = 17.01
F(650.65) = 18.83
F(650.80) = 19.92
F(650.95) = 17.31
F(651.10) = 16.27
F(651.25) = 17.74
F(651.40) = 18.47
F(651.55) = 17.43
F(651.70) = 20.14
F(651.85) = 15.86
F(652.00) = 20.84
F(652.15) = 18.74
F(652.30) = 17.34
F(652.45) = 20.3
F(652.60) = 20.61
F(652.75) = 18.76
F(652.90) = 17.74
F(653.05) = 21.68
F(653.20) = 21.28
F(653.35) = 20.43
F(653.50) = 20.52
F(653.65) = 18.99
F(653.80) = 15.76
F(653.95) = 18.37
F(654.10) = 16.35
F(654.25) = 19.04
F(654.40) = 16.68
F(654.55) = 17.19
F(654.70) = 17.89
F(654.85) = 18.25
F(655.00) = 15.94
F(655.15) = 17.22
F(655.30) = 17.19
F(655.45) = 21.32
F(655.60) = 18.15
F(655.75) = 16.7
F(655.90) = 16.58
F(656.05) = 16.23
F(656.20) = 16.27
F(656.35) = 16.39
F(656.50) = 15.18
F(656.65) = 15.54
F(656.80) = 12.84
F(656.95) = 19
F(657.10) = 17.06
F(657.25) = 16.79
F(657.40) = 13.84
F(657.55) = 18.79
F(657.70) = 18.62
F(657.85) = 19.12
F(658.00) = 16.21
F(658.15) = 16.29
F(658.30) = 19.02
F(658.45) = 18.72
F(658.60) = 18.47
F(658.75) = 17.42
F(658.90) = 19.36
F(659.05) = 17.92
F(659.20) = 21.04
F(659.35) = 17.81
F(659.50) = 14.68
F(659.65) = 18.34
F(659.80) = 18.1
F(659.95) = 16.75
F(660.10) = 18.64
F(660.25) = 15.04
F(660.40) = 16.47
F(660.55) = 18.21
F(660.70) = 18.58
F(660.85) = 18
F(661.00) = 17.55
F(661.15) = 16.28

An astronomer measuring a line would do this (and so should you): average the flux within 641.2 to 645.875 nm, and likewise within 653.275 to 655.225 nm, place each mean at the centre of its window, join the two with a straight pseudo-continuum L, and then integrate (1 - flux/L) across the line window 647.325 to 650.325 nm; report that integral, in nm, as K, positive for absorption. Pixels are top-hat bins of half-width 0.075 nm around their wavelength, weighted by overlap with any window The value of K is 0.10 nm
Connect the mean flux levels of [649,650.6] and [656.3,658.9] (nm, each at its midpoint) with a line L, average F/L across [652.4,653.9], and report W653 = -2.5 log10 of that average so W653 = -0.14 mag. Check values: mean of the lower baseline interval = 17.3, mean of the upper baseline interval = 17.1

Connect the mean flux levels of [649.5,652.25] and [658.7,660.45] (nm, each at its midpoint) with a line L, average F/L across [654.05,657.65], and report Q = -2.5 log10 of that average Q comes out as 0.05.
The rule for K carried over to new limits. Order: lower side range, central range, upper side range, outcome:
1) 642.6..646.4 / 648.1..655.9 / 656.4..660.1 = -0.22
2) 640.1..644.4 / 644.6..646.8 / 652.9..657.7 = 0.08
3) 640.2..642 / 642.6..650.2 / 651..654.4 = 0.24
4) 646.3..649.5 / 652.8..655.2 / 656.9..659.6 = -0.09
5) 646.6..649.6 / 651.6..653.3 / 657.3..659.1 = -0.17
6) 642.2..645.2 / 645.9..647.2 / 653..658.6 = 0.01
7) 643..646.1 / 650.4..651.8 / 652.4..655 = 0.03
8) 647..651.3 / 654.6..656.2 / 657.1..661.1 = 0.01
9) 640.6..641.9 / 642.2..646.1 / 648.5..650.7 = -0.05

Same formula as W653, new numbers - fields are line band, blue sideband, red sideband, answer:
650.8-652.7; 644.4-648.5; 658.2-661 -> -0.05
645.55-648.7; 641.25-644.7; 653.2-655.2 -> 0.03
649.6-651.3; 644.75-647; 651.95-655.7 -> 0.04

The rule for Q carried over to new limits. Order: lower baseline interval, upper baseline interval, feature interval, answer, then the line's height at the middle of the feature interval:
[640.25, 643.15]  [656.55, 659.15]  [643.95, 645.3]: 0.00 mag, 17.5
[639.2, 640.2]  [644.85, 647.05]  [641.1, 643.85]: -0.01 mag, 17.4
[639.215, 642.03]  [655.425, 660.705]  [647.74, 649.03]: 0.04 mag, 17.5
